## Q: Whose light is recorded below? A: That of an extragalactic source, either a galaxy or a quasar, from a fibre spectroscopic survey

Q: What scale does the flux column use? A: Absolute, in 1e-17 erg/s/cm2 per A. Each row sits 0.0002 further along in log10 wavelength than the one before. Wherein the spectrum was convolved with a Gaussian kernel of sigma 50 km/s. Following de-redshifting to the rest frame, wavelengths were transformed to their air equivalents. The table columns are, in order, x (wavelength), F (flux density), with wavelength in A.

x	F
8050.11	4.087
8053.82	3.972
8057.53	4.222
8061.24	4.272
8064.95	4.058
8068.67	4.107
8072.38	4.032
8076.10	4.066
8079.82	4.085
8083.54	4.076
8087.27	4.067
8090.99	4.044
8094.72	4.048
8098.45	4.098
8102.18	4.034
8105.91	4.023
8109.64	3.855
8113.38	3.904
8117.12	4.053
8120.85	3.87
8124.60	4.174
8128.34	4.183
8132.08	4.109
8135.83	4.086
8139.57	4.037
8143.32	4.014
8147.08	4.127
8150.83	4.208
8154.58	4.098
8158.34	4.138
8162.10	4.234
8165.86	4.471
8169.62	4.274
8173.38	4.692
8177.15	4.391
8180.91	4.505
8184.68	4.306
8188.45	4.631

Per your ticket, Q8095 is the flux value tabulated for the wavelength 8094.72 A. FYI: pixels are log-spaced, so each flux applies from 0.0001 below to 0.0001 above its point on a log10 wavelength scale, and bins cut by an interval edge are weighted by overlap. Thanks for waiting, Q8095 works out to 4.048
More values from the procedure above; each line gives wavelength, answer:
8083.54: 4.076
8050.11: 4.087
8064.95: 4.058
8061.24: 4.272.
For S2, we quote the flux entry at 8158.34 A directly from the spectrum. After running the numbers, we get 4.138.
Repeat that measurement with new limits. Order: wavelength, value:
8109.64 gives 3.855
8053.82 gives 3.972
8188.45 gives 4.631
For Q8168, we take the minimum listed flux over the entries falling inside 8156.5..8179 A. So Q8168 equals 4.138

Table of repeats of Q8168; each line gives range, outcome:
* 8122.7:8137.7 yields 4.086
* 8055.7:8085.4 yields 4.032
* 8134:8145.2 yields 4.014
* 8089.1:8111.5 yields 3.855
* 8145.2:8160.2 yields 4.098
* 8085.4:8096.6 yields 4.044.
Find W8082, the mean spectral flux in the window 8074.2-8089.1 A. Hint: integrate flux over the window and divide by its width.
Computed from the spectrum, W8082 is 4.07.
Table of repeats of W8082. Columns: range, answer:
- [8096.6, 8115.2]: 3.98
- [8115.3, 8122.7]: 3.97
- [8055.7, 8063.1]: 4.25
